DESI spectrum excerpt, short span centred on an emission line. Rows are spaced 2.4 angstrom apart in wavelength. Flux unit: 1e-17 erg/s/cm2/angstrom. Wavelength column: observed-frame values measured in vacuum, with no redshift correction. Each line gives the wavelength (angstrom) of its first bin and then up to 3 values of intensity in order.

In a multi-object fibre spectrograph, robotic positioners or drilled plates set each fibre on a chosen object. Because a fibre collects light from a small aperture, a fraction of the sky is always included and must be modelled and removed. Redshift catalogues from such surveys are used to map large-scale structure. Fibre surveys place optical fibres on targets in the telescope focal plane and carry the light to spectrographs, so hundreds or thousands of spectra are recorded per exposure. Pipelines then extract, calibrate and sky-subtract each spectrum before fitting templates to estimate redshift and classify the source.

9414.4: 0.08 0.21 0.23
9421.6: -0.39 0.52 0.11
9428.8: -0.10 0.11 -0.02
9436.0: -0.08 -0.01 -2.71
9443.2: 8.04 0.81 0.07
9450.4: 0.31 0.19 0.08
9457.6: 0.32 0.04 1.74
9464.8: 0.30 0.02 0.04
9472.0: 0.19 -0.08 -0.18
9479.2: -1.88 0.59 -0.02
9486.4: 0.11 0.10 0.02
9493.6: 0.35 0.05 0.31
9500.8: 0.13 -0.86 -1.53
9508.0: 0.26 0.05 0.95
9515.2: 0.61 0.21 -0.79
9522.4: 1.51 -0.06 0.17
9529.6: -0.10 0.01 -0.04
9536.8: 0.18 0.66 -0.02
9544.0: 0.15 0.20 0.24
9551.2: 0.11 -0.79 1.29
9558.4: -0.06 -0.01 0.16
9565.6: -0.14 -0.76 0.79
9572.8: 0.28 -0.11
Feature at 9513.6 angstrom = Hbeta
